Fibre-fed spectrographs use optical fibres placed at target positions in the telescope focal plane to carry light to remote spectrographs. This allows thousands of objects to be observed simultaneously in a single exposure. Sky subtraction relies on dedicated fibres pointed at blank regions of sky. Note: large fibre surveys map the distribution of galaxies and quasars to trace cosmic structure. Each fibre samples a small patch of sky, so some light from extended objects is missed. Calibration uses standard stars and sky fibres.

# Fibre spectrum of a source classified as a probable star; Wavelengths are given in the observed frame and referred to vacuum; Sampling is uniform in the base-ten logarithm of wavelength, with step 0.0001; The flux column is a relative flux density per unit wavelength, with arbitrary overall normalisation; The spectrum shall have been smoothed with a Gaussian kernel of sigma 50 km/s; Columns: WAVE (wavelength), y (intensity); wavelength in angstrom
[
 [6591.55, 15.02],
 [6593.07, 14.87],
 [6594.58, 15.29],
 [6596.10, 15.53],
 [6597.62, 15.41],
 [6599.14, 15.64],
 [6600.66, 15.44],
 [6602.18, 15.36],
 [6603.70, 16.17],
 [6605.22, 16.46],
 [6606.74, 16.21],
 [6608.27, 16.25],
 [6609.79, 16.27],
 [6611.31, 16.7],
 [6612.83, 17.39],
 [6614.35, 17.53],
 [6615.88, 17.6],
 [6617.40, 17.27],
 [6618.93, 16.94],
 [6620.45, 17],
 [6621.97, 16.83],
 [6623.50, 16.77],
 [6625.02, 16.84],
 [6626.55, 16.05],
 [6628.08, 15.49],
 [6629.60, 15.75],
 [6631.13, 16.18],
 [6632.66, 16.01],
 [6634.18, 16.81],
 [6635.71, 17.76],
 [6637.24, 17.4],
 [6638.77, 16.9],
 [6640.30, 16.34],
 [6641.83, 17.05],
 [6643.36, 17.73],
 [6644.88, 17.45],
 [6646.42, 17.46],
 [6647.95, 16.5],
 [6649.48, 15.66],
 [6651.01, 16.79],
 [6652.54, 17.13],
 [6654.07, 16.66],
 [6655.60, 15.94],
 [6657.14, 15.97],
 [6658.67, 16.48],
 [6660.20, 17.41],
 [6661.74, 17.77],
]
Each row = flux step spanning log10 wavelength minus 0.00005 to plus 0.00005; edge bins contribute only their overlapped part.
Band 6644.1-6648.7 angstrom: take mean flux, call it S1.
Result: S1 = 17.1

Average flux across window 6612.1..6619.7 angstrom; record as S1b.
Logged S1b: 17.3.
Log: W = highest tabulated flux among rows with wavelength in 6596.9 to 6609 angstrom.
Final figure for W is 16.46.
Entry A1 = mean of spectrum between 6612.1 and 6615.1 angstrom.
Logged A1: 17.5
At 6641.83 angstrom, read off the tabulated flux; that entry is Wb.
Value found 17.05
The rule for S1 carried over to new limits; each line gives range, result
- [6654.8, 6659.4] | 16.1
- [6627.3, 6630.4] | 15.6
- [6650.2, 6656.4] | 16.6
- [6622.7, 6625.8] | 16.8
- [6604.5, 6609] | 16.3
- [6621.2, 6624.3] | 16.8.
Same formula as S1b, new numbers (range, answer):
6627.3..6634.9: 16.1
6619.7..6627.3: 16.7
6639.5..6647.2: 17.2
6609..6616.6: 17.1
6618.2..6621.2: 17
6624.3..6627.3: 16.4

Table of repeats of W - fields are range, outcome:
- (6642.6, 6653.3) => 17.73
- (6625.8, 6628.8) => 16.05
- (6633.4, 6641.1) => 17.76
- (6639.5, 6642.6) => 17.05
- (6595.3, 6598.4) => 15.53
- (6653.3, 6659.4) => 16.66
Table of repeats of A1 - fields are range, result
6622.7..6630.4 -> 16.2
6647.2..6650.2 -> 16.1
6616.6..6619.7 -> 17.1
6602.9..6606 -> 16.3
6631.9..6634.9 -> 16.4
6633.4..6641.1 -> 17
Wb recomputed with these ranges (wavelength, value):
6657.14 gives 15.97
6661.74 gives 17.77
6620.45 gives 17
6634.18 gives 16.81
